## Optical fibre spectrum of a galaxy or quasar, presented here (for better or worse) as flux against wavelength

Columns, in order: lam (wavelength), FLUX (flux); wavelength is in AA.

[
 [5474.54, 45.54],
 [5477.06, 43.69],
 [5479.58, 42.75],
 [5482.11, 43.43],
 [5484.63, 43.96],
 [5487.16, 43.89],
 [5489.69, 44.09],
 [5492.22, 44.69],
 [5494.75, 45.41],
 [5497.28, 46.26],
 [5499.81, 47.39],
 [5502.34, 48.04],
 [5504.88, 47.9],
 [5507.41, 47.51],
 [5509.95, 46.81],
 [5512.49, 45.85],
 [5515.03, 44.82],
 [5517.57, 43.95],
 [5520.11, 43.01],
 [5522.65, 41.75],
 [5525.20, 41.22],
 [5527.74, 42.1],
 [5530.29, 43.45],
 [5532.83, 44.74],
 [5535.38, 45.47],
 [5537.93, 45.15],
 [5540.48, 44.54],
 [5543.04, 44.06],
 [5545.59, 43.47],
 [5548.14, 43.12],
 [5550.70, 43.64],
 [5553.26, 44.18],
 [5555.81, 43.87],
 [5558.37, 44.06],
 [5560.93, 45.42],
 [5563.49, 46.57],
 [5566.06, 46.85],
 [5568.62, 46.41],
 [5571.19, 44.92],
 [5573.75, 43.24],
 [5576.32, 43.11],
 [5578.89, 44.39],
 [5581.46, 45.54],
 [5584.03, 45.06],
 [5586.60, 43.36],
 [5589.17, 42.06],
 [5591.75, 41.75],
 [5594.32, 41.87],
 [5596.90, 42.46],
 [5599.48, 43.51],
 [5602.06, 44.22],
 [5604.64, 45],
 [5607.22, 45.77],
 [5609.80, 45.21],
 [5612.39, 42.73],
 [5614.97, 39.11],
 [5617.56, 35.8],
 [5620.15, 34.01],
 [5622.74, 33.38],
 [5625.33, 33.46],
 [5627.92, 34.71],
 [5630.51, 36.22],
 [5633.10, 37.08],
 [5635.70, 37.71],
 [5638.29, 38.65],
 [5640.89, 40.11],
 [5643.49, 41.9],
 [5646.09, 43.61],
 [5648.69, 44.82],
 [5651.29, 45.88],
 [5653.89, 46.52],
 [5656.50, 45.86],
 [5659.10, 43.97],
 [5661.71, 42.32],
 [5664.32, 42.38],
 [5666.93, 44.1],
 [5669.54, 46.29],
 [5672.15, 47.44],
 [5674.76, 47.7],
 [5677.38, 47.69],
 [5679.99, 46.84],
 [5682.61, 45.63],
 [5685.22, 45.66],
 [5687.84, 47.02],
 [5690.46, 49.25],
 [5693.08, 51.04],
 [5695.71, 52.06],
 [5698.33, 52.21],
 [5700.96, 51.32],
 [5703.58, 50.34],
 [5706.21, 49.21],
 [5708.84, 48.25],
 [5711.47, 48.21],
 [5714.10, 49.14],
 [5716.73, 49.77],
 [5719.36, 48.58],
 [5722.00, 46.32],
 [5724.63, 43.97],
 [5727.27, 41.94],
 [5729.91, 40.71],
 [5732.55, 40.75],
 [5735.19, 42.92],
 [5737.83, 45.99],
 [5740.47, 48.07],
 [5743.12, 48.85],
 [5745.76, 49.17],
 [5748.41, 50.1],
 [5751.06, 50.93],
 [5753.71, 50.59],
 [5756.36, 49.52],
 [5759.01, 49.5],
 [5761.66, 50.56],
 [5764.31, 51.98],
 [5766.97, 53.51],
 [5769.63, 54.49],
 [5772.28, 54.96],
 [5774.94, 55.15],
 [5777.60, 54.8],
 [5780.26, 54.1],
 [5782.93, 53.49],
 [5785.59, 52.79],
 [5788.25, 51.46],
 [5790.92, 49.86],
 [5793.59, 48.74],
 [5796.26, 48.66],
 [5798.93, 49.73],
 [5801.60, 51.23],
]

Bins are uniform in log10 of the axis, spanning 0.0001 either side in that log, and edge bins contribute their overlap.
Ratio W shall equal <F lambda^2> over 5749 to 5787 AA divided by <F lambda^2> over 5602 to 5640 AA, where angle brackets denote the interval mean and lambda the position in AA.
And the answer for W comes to 1.4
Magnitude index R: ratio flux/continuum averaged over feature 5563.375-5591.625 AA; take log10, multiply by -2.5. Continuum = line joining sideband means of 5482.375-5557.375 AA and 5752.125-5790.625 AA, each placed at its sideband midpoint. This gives 0.05 mag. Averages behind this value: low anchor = 44.6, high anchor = 52.6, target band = 44.5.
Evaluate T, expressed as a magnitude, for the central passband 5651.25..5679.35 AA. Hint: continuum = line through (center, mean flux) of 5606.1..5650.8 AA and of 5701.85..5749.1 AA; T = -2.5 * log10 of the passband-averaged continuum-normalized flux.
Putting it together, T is -0.08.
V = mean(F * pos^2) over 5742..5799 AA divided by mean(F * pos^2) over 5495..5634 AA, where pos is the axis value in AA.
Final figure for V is 1.3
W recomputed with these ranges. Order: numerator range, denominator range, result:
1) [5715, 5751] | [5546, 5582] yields 1.10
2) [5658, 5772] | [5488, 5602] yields 1.14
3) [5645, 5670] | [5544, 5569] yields 1.03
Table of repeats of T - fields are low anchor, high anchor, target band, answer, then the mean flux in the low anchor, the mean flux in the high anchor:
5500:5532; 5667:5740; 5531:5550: 0.019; 44.8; 47.2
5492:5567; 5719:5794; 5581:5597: 0.072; 44.8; 49.5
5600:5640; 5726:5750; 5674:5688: -0.107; 39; 45.5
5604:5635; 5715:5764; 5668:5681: -0.114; 38.4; 47.3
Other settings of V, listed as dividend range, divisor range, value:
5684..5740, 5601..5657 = 1.21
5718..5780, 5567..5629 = 1.24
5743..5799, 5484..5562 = 1.26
